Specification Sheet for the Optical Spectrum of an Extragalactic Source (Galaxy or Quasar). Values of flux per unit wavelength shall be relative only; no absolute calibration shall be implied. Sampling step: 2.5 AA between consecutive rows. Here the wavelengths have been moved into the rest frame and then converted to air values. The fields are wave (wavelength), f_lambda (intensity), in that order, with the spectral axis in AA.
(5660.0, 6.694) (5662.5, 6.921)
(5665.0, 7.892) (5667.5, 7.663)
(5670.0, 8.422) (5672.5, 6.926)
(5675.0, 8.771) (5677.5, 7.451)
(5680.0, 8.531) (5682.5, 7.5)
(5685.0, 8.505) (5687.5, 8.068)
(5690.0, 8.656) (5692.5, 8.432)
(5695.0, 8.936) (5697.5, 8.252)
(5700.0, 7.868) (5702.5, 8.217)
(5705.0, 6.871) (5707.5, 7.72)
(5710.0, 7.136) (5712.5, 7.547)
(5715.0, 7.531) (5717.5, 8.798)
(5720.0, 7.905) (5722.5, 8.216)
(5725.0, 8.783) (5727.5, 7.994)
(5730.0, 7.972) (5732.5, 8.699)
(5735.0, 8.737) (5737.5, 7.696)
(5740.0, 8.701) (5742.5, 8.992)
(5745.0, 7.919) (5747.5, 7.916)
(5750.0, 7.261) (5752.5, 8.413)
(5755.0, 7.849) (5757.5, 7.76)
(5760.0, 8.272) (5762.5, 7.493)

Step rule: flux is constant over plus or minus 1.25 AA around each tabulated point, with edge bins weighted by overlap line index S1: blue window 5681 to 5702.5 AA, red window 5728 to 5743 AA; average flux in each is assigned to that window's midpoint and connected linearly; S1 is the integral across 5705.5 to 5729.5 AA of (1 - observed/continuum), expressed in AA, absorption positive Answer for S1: 1.2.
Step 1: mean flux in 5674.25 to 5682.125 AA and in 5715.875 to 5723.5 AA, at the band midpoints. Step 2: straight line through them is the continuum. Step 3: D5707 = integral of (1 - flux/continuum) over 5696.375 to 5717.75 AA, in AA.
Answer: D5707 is 1.3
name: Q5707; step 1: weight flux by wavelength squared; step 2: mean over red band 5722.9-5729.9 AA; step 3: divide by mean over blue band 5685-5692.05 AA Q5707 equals 1.00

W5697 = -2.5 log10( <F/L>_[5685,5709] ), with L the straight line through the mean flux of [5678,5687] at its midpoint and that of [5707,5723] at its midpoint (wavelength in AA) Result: -0.02 mag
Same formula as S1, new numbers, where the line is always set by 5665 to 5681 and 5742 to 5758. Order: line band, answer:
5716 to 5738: -1.0 AA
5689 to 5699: -0.7 AA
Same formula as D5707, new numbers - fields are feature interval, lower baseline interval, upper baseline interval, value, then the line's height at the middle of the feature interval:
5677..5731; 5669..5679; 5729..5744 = 0.8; 8.17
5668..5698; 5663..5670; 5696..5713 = -1.7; 7.75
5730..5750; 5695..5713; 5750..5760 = -1.0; 7.89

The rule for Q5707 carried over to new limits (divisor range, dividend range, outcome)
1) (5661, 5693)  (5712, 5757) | 1.05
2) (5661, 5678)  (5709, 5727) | 1.05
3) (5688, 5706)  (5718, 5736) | 1.03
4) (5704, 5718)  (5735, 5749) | 1.11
